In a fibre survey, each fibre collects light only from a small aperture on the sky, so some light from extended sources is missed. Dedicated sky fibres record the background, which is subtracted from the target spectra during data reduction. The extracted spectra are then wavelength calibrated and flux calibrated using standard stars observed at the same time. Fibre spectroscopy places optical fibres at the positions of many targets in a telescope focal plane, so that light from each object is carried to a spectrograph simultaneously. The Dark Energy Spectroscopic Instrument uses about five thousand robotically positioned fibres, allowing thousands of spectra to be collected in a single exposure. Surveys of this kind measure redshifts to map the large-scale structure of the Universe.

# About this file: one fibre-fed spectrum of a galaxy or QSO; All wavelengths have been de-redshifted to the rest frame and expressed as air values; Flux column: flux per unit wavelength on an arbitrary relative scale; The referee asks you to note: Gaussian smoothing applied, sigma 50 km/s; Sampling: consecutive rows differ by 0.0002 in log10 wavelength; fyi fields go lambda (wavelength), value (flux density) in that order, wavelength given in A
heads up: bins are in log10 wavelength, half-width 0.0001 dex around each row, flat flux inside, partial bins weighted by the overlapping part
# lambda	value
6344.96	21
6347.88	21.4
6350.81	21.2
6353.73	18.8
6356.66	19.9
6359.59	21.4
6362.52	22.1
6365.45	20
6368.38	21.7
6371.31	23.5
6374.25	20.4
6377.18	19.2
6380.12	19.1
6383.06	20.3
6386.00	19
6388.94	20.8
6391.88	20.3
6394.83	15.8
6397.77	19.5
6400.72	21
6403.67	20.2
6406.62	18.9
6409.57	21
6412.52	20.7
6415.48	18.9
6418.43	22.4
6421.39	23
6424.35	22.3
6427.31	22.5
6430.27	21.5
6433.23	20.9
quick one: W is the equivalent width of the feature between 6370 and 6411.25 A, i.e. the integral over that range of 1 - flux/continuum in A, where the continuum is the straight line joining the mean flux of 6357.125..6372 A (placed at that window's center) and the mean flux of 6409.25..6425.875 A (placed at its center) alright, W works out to 3.0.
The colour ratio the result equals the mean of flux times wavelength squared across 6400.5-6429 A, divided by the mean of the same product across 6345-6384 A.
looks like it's 1.03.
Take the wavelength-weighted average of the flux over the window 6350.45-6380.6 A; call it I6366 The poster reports 20.7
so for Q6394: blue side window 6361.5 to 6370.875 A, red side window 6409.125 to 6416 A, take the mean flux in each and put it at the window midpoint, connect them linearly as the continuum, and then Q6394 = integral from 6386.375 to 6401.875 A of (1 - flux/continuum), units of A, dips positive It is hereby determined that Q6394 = 1.0 A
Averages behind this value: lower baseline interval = 21.5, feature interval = 19.4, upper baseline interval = 20.2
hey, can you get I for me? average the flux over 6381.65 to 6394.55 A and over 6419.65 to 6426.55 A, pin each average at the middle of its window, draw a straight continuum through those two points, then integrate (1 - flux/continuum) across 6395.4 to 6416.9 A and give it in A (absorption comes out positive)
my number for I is 1.4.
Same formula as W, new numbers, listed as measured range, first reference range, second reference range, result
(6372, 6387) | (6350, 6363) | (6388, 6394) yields 0.3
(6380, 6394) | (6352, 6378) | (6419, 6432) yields 1.0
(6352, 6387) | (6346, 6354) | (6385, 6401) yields -0.7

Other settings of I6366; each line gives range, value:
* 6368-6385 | 20.6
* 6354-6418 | 20.2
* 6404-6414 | 20.2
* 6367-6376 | 21.8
